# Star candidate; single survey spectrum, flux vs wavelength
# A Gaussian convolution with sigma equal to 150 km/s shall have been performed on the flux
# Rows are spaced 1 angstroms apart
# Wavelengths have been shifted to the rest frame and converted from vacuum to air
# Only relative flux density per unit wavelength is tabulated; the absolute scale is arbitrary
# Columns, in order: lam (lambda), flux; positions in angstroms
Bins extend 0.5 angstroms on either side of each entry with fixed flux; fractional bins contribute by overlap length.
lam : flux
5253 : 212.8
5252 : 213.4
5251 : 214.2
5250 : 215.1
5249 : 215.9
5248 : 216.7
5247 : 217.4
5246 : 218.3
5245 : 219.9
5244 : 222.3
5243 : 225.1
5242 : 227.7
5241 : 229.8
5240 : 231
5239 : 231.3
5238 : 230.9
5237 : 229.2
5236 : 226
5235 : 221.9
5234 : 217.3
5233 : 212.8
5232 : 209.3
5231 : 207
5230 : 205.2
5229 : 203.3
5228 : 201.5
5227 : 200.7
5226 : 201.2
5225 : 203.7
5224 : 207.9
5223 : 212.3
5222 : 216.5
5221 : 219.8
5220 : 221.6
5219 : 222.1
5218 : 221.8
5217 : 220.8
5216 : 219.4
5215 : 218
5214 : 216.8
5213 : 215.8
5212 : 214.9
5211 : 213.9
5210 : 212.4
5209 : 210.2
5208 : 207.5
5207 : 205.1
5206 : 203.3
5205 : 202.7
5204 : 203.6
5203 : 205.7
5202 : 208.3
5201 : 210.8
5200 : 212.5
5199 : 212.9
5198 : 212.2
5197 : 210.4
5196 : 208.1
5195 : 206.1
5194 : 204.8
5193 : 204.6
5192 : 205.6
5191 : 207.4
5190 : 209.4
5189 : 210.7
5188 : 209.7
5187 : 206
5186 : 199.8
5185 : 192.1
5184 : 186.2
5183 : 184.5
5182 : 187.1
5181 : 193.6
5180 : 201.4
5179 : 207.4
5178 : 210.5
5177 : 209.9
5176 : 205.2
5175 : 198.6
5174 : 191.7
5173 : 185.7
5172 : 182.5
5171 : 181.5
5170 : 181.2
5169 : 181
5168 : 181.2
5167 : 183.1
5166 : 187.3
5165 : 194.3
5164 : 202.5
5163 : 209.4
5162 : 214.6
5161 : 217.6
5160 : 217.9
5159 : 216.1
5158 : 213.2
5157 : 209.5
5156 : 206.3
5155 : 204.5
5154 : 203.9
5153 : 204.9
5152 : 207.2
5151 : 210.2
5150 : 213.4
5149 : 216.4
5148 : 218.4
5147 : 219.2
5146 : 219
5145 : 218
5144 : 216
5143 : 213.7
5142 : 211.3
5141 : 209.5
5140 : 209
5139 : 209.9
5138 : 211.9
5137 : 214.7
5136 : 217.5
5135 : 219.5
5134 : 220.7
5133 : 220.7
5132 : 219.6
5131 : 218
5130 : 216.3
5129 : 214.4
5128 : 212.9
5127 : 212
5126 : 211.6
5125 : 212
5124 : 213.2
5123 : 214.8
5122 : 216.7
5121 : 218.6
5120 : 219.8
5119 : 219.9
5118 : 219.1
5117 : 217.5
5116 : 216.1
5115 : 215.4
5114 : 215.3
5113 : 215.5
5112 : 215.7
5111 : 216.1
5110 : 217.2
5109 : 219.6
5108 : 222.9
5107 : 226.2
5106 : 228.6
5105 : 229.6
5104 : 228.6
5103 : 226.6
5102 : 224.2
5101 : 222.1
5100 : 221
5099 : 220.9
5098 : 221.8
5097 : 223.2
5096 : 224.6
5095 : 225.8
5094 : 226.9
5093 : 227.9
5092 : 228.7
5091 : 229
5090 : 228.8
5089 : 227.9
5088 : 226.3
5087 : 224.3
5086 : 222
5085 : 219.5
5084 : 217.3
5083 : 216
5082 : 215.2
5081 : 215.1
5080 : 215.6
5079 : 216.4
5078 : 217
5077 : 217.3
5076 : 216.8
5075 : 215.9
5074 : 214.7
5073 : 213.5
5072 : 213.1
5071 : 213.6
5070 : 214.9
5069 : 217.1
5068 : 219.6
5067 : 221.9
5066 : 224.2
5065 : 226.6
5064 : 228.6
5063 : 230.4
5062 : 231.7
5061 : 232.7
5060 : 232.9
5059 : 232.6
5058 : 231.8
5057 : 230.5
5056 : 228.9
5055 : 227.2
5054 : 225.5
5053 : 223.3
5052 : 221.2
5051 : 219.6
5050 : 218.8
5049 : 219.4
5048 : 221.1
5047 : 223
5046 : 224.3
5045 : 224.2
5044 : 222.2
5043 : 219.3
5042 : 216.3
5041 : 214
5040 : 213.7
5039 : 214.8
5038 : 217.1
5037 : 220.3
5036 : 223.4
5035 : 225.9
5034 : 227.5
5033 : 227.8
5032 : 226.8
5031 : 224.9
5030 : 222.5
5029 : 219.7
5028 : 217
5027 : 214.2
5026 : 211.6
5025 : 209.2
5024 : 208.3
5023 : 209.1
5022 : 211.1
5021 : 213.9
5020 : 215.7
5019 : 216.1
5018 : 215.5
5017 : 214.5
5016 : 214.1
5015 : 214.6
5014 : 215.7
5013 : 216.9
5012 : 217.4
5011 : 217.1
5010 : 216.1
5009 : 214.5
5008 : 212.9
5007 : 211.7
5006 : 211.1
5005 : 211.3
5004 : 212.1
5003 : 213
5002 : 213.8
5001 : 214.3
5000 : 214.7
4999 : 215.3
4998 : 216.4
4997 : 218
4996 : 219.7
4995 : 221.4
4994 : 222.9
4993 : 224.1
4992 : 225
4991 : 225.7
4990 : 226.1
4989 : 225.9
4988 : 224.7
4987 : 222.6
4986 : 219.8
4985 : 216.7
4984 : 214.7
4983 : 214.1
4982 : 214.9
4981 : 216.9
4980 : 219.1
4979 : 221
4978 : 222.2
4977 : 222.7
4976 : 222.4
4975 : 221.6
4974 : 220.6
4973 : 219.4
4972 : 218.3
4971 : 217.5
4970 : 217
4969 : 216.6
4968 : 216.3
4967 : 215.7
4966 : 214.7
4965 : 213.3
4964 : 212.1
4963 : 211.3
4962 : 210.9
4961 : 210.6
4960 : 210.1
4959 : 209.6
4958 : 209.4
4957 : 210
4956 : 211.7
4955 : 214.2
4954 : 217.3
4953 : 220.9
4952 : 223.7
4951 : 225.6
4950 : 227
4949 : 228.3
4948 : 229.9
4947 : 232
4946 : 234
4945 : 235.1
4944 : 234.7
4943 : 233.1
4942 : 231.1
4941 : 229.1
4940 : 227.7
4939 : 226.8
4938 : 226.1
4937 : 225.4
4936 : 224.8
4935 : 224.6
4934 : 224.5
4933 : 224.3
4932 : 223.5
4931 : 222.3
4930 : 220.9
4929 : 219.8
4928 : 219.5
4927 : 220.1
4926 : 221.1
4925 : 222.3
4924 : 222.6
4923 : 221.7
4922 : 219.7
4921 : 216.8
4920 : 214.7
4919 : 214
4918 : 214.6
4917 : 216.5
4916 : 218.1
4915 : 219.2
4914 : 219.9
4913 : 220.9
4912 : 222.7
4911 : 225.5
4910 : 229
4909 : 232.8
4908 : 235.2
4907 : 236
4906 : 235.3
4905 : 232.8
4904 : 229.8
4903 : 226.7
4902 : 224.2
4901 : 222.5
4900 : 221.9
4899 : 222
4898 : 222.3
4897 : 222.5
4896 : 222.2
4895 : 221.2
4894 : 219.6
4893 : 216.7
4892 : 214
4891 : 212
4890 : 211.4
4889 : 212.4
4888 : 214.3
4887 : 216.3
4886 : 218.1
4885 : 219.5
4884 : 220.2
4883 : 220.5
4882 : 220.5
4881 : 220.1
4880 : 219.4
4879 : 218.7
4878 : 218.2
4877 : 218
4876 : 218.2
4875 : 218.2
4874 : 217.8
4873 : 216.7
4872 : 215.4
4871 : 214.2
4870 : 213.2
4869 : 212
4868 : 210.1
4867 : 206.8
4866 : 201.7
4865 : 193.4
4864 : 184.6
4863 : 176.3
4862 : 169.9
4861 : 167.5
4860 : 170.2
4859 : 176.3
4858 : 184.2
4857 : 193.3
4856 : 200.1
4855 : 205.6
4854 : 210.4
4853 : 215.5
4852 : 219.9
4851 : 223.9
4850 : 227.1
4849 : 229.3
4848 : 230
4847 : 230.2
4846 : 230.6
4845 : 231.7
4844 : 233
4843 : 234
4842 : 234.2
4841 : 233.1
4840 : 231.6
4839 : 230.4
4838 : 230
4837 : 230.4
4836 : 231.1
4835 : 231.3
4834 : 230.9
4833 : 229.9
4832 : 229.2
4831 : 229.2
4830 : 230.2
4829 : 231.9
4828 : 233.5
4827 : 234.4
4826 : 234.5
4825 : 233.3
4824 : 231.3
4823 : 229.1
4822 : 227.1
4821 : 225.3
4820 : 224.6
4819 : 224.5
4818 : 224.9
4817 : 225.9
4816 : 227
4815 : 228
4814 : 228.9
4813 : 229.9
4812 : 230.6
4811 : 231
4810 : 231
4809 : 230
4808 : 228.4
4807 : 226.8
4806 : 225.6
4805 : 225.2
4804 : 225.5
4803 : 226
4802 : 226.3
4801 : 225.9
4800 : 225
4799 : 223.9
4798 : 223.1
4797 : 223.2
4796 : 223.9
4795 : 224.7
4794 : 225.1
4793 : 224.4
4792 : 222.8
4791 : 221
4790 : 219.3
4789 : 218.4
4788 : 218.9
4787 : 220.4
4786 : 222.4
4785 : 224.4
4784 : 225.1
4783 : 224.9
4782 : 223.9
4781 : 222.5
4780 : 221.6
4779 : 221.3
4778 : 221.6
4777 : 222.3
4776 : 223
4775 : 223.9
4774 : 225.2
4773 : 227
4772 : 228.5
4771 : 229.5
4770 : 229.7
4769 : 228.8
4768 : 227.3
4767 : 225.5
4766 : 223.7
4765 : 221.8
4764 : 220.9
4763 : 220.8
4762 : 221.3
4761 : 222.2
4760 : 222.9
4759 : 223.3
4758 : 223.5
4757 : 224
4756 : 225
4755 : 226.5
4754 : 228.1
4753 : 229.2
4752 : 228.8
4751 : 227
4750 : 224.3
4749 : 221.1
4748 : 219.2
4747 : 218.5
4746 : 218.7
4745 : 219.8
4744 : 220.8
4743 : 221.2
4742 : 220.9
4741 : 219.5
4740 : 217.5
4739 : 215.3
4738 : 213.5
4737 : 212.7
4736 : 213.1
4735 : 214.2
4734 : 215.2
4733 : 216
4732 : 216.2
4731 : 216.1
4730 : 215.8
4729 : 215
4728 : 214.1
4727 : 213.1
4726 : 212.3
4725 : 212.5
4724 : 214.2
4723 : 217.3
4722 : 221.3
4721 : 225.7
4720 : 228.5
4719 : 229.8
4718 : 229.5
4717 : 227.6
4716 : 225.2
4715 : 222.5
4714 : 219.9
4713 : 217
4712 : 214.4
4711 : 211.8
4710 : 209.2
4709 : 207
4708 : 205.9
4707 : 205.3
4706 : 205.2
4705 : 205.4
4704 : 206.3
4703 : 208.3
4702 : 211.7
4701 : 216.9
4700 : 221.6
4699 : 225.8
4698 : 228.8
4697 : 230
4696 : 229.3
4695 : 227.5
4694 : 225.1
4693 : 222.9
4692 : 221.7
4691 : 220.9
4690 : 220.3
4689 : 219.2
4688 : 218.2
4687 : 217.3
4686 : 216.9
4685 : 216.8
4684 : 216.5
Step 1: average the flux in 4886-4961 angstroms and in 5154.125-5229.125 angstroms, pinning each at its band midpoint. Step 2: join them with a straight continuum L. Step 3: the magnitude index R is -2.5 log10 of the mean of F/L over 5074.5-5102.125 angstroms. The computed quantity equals -0.050 mag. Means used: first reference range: 222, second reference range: 205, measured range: 222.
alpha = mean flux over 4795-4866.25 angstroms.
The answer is 221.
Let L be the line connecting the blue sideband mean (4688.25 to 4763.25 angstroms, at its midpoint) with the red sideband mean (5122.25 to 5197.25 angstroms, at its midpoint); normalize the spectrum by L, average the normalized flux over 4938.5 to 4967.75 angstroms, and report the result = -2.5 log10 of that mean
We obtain -0.04 mag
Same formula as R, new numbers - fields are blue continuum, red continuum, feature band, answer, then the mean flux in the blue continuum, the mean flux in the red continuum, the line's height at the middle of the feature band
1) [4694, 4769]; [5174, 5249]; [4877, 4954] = -0.03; 219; 211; 216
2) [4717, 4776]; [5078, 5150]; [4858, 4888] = 0.07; 221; 219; 221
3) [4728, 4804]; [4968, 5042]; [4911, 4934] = 0.00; 222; 218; 219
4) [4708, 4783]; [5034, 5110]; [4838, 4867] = 0.06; 221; 222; 221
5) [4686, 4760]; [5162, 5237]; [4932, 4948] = -0.08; 219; 205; 213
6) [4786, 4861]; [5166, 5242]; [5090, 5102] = -0.06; 224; 207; 212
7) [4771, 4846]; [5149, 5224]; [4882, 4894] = 0.03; 227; 206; 223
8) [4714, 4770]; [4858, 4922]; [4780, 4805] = -0.02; 221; 215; 219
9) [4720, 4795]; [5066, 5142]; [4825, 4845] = -0.05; 221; 219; 221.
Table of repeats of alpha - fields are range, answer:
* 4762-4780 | 225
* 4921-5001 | 221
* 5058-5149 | 220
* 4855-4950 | 217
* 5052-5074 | 224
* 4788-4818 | 226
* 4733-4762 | 221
